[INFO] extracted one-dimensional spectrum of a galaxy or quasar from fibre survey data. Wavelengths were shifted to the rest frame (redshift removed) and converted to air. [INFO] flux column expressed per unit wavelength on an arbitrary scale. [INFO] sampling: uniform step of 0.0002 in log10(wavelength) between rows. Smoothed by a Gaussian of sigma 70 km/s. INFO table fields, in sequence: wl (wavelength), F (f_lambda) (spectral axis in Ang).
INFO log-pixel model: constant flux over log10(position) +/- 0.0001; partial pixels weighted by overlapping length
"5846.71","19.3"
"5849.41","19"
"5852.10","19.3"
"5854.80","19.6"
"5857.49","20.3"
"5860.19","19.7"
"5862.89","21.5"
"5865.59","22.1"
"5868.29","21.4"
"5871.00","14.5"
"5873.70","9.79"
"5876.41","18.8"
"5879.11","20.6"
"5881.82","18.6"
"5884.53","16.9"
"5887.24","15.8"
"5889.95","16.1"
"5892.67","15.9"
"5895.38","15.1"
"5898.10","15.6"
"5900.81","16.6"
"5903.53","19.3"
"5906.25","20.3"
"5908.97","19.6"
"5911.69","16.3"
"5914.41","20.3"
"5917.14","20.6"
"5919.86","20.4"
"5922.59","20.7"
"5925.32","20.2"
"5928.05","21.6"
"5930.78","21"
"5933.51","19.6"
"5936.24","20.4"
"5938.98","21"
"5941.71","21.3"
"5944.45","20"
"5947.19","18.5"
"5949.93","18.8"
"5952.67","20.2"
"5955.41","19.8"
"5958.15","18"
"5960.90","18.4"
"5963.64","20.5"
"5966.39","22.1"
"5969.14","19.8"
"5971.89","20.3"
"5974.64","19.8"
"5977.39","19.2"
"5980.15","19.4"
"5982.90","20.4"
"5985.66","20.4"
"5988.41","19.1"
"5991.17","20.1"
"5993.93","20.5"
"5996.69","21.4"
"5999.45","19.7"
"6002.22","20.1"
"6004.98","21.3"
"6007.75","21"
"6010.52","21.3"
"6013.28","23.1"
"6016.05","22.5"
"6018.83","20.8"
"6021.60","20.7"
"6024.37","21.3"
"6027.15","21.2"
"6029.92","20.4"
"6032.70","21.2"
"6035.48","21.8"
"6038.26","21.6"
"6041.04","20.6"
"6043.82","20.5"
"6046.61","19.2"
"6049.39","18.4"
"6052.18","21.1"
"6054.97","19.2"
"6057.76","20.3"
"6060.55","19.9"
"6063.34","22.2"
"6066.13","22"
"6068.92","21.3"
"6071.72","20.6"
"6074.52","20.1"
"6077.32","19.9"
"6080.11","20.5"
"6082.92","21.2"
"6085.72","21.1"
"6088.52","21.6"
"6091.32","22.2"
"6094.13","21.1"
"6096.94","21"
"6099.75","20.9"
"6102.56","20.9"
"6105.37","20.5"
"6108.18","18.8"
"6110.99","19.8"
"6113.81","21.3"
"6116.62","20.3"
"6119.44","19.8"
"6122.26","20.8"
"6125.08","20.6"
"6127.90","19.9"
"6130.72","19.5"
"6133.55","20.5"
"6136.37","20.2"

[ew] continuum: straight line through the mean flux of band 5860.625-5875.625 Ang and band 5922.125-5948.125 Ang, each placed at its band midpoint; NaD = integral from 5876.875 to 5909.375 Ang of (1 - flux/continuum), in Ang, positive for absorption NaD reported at 2.4 Ang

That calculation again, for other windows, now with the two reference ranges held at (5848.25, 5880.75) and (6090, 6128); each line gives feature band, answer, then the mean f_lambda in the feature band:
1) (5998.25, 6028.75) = -1.94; 21.2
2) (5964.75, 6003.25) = -0.89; 20.2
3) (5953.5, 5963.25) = 0.27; 19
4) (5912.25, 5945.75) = -2.01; 20.5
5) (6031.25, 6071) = -0.95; 20.7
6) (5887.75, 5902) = 2.42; 15.8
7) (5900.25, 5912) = 0.27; 18.7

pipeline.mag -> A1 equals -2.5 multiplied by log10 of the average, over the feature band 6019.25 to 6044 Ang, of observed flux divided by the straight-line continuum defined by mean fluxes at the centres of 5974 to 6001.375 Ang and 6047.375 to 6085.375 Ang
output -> -0.04 mag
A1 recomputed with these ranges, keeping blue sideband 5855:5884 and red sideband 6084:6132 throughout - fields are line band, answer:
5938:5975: -0.03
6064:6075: -0.04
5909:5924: -0.03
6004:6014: -0.09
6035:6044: -0.06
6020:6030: -0.05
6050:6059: 0.01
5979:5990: -0.01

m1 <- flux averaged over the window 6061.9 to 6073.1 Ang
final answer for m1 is 21.5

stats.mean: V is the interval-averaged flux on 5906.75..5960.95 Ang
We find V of 19.9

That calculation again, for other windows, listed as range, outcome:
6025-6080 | 20.6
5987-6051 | 20.8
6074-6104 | 21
